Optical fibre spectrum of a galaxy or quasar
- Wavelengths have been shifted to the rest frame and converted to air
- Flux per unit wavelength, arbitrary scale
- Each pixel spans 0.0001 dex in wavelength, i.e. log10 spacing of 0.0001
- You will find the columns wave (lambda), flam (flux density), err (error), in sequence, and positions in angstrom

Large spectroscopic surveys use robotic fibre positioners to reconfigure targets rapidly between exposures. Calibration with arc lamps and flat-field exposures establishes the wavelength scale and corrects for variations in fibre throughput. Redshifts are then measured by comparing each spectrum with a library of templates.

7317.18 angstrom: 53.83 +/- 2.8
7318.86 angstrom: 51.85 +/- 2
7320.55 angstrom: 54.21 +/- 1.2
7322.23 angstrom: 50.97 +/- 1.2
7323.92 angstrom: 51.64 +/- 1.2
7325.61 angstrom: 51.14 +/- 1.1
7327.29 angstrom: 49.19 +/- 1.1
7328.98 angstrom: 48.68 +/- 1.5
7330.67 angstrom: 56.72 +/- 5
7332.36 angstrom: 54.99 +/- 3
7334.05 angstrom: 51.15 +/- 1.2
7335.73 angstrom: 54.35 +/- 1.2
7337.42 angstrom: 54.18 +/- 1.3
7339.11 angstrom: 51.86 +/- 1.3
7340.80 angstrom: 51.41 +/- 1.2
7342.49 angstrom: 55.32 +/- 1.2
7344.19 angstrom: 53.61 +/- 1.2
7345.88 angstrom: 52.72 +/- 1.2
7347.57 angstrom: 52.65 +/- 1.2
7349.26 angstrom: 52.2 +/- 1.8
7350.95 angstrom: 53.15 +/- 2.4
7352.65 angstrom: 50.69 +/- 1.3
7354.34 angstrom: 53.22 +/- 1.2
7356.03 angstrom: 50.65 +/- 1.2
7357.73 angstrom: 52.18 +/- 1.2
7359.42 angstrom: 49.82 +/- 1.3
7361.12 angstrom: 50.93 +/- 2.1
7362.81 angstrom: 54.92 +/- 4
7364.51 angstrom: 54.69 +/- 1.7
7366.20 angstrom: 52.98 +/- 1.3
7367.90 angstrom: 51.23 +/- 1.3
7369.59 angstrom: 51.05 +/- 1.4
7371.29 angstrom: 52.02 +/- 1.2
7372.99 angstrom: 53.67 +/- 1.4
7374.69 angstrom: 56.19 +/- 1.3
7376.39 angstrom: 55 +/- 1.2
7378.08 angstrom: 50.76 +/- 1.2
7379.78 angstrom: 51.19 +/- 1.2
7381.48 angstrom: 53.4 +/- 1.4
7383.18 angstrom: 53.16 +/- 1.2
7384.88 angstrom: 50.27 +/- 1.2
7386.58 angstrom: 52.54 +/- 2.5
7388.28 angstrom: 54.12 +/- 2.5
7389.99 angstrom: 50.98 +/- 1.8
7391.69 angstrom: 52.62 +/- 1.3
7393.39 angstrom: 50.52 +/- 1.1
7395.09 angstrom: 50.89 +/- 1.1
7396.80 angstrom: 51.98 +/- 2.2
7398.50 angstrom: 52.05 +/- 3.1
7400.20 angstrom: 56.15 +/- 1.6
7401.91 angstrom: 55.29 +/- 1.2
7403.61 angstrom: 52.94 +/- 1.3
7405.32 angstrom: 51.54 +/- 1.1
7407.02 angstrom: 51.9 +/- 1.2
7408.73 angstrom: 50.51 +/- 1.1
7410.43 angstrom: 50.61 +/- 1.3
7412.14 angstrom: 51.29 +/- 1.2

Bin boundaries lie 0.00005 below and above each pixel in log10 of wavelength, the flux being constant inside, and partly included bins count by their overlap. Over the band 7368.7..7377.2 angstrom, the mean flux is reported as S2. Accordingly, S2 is 53.6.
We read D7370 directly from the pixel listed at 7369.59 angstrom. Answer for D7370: 51.05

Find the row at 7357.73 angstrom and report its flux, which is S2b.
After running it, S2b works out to 52.18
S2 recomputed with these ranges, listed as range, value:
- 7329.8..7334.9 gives 54.3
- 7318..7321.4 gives 53.1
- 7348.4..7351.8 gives 52.7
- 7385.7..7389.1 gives 53.3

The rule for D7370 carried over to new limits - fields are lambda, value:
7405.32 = 51.54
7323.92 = 51.64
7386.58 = 52.54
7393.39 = 50.52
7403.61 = 52.94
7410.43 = 50.61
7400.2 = 56.15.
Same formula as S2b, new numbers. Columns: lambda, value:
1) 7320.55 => 54.21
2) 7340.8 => 51.41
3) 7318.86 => 51.85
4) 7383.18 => 53.16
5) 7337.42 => 54.18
